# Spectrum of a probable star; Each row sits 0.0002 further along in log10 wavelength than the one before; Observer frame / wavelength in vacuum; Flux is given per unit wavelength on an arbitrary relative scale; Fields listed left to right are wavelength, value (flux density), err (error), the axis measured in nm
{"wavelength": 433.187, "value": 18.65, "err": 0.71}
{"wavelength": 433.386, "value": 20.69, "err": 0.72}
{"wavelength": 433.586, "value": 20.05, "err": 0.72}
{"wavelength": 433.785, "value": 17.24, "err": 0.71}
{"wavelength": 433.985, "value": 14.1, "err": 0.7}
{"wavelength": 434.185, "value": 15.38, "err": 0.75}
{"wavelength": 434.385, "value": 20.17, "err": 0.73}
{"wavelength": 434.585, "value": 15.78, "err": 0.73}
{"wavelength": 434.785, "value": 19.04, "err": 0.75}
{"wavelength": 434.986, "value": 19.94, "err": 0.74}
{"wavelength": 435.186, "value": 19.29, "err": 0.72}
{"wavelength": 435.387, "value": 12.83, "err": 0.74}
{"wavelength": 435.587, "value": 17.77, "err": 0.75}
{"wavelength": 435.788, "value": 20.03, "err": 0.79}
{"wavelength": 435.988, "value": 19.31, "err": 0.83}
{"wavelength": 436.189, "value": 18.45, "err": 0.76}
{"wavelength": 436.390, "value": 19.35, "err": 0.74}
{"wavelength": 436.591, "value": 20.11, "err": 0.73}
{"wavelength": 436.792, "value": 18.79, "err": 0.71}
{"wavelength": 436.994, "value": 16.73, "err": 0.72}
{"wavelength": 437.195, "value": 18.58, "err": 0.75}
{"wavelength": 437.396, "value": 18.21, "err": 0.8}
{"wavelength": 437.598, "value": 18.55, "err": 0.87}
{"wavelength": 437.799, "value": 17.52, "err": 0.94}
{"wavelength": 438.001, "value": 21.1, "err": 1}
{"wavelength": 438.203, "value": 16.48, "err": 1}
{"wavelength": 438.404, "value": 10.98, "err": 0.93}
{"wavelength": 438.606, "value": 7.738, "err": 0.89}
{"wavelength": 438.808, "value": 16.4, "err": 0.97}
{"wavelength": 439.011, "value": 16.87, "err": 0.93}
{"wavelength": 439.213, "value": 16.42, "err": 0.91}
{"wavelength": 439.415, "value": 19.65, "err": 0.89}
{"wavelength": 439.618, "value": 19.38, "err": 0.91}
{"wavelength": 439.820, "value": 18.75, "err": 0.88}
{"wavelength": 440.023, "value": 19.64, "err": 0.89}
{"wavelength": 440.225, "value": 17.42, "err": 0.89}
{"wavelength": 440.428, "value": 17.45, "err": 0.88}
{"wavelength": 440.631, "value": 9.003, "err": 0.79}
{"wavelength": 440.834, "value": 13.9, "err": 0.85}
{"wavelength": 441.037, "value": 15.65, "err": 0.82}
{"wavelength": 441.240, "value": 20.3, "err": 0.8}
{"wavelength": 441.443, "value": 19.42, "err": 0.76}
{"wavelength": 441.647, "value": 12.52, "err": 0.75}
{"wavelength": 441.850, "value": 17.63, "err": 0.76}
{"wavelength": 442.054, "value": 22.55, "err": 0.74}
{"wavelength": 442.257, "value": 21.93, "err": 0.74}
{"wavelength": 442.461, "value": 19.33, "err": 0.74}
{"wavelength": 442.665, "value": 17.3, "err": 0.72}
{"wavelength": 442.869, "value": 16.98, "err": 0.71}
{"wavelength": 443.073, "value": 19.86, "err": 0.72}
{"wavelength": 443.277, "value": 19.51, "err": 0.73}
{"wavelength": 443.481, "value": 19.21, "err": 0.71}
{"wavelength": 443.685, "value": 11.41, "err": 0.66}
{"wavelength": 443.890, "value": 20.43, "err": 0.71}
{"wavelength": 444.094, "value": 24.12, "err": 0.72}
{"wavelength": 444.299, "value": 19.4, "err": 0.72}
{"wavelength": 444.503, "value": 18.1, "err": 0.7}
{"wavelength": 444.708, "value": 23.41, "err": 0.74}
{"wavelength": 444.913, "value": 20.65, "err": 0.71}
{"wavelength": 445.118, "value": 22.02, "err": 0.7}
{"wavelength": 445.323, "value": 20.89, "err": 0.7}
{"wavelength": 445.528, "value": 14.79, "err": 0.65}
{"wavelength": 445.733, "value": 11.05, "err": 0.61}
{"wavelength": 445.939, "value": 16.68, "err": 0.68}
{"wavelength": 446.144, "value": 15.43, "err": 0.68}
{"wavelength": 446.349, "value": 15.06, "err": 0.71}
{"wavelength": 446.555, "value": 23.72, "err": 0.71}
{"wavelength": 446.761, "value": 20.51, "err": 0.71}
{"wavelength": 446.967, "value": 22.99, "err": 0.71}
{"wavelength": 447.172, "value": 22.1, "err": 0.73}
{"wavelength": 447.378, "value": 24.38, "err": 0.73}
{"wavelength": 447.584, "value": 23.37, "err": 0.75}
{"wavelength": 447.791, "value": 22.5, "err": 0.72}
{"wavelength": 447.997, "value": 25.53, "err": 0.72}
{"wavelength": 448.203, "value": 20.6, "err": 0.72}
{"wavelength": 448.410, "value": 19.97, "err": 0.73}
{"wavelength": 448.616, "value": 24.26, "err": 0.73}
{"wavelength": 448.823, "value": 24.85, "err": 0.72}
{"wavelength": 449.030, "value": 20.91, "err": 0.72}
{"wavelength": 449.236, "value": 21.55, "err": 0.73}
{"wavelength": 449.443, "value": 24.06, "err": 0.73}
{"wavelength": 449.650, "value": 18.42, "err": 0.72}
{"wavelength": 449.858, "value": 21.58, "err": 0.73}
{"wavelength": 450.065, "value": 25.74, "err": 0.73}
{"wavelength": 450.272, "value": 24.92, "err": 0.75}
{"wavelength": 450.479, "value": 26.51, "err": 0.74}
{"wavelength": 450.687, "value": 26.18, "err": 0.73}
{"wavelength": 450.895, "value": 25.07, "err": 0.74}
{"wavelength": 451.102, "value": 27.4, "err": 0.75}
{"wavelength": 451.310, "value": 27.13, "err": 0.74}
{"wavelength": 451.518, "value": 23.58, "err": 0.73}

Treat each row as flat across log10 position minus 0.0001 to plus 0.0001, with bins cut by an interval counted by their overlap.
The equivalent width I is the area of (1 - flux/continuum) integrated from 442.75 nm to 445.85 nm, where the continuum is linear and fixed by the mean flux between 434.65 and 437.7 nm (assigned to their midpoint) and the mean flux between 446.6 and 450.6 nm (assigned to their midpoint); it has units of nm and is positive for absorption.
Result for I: 0.37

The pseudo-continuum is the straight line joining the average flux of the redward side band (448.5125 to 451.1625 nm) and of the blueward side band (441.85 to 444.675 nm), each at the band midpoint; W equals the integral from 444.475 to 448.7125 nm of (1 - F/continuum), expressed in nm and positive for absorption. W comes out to 0.24 nm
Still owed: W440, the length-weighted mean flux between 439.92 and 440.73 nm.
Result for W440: 15.9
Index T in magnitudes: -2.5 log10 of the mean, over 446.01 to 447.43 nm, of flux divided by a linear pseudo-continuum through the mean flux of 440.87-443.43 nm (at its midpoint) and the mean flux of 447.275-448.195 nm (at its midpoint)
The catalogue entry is 0.12 mag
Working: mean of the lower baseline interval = 18.5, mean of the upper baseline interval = 23.6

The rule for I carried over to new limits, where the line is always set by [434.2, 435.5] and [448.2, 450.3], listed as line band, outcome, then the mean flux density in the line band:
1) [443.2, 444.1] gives 0.10 nm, 18.4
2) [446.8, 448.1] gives -0.09 nm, 23.3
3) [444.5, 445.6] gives 0.04 nm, 20.3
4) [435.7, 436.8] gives -0.08 nm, 19.4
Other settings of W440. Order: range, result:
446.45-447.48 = 22.7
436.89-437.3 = 17.7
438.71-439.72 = 17.7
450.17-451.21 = 26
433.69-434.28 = 15.6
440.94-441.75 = 17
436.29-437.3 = 18.7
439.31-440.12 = 19.3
